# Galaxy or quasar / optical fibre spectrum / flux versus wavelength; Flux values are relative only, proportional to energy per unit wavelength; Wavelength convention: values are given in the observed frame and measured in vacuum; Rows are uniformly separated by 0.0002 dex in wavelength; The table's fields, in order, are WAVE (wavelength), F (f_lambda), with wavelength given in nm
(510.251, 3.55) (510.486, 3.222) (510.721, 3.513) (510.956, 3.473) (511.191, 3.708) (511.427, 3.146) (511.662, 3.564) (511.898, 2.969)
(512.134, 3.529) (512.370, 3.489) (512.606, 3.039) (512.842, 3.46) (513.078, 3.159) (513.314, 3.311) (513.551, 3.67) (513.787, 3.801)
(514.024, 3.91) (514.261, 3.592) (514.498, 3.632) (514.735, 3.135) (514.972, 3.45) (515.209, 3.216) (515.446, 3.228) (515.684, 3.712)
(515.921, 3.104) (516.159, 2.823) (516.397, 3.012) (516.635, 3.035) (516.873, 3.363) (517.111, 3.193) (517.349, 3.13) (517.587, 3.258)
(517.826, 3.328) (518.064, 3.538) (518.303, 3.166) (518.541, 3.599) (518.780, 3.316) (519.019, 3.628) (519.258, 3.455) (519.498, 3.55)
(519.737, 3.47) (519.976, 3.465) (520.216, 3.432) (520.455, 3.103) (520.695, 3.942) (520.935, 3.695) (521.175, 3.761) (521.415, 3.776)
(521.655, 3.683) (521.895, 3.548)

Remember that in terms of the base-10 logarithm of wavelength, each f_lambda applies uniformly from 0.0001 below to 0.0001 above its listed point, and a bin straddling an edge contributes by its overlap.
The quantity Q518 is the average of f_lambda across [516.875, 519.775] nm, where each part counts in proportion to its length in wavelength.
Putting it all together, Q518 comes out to 3.38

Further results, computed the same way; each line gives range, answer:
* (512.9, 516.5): 3.39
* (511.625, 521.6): 3.41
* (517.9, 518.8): 3.41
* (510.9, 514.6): 3.46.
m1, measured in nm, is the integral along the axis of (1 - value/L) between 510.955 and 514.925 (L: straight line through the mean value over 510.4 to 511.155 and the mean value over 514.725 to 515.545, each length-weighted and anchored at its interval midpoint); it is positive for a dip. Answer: -0.100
